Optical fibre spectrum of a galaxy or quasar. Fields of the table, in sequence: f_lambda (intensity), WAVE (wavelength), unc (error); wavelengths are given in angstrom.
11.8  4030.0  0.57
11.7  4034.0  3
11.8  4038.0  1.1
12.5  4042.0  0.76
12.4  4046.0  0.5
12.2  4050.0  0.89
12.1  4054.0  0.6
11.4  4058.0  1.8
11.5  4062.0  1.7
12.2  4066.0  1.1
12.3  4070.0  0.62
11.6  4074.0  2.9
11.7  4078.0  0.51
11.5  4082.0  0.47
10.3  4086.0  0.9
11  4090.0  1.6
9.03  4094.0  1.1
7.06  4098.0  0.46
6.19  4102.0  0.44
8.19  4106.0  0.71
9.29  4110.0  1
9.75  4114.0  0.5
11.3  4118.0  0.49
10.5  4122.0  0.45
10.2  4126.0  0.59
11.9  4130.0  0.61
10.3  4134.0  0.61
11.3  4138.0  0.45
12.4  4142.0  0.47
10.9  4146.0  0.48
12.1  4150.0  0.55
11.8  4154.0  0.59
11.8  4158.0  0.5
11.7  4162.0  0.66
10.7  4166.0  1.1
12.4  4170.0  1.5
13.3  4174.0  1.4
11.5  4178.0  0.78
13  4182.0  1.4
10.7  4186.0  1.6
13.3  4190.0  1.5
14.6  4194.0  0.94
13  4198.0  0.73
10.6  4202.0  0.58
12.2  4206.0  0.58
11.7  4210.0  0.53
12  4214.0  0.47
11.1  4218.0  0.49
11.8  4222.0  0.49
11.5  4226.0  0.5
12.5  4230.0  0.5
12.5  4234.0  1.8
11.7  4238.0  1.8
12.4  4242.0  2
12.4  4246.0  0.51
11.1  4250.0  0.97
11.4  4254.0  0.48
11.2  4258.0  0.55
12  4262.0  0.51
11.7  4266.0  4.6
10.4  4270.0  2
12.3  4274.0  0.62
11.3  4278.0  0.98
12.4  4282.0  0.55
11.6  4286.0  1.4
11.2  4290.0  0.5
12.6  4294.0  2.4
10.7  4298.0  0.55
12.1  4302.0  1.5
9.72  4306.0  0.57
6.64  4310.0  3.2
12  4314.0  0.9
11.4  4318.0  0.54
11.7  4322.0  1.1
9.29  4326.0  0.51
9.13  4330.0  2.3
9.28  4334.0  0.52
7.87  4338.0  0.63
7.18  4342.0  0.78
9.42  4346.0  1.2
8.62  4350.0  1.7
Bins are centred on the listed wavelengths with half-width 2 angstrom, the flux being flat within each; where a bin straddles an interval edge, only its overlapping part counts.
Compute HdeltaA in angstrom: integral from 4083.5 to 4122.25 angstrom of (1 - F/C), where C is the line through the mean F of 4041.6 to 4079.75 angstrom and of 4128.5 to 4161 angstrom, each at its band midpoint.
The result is 8.33 angstrom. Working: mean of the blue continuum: 12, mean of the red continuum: 11.6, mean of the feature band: 9.23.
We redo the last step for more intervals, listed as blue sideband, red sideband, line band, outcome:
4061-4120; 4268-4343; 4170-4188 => -3.2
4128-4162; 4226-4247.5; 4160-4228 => -0.8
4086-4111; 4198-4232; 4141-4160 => -3.4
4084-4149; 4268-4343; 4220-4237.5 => -3.0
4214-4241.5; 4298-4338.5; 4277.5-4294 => -1.7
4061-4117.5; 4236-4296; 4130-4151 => -1.6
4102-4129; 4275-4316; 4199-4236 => -4.7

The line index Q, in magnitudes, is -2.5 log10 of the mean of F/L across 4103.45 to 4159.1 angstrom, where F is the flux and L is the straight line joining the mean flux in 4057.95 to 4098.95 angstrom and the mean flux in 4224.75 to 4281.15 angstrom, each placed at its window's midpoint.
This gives 0.04 mag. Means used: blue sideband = 10.9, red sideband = 11.8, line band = 10.8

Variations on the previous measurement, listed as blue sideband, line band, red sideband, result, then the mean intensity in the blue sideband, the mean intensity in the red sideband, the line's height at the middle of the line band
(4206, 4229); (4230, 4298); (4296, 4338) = -0.077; 11.7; 10.1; 10.9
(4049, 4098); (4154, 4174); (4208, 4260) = -0.027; 11.2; 11.8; 11.5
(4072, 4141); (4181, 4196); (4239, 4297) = -0.181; 10.1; 11.7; 10.9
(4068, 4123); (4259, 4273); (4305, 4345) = -0.194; 9.97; 9.41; 9.56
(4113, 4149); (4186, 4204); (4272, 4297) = -0.115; 11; 11.9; 11.4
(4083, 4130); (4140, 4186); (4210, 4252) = -0.128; 9.5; 11.9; 10.6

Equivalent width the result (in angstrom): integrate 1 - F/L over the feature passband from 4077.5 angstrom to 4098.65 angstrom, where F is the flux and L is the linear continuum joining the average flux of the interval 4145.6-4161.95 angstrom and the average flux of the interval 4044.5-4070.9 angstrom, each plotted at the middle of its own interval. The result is 3.1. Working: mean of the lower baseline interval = 12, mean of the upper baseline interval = 11.7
